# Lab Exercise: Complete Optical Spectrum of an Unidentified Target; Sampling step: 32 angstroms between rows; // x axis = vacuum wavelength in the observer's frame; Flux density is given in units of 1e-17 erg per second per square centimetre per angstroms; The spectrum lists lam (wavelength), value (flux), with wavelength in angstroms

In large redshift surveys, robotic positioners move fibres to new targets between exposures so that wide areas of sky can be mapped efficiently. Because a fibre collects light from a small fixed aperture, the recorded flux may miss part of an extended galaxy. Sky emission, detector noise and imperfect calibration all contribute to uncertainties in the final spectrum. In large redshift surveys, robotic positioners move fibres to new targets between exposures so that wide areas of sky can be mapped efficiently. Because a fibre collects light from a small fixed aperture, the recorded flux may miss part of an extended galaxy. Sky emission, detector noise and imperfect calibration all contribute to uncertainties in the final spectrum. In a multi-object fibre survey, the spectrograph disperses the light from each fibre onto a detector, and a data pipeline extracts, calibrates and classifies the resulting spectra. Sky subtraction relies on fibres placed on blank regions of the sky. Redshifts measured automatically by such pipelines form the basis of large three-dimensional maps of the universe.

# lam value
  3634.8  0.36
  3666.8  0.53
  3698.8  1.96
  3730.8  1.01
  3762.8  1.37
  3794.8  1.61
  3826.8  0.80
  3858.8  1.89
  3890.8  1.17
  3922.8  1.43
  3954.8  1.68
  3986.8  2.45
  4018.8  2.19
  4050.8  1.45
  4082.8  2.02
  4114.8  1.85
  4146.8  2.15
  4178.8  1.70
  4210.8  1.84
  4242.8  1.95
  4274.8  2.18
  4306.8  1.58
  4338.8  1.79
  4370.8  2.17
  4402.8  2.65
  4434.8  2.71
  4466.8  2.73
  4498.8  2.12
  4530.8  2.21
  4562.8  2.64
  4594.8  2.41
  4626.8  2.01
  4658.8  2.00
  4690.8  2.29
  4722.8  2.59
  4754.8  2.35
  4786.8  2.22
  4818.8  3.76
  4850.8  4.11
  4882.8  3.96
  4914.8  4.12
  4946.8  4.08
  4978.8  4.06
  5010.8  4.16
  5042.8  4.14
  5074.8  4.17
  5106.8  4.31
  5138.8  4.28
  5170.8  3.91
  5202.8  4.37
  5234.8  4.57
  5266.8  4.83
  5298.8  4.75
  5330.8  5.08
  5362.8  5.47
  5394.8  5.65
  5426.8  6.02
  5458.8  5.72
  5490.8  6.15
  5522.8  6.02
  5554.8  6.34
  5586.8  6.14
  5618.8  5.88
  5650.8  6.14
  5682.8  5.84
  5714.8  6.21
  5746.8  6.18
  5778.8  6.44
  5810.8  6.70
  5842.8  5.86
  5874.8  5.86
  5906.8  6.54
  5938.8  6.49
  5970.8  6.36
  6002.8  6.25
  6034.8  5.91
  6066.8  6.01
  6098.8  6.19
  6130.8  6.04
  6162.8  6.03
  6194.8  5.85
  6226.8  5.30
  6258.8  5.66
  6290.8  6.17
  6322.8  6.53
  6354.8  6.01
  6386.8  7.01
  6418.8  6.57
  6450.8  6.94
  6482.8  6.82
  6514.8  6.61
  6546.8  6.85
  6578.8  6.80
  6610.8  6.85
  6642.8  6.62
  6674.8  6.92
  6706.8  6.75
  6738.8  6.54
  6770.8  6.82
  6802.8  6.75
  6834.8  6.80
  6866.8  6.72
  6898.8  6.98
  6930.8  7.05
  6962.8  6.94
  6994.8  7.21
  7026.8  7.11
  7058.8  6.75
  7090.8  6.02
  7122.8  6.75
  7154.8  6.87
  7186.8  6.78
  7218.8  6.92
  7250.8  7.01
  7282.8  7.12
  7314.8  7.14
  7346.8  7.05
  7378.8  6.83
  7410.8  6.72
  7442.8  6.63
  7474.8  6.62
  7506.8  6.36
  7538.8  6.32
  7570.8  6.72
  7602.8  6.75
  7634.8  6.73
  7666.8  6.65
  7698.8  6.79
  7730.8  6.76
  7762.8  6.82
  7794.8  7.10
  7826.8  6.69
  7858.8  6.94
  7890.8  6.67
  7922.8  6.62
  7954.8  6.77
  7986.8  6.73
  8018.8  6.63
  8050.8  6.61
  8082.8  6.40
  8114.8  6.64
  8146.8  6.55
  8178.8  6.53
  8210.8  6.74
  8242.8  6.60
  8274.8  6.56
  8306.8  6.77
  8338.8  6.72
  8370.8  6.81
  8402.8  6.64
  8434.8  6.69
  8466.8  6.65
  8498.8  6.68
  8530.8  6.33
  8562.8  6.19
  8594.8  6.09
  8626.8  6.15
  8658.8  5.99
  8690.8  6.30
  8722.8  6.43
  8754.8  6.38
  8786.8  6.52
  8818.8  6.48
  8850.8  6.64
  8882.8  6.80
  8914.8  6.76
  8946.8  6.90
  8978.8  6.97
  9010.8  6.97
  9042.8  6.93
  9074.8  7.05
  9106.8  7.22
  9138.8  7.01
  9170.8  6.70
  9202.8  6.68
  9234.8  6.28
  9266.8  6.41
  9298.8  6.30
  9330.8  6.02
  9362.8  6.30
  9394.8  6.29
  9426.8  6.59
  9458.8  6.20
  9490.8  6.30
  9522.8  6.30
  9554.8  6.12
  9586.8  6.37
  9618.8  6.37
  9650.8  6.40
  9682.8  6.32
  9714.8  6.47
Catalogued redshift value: 0.204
